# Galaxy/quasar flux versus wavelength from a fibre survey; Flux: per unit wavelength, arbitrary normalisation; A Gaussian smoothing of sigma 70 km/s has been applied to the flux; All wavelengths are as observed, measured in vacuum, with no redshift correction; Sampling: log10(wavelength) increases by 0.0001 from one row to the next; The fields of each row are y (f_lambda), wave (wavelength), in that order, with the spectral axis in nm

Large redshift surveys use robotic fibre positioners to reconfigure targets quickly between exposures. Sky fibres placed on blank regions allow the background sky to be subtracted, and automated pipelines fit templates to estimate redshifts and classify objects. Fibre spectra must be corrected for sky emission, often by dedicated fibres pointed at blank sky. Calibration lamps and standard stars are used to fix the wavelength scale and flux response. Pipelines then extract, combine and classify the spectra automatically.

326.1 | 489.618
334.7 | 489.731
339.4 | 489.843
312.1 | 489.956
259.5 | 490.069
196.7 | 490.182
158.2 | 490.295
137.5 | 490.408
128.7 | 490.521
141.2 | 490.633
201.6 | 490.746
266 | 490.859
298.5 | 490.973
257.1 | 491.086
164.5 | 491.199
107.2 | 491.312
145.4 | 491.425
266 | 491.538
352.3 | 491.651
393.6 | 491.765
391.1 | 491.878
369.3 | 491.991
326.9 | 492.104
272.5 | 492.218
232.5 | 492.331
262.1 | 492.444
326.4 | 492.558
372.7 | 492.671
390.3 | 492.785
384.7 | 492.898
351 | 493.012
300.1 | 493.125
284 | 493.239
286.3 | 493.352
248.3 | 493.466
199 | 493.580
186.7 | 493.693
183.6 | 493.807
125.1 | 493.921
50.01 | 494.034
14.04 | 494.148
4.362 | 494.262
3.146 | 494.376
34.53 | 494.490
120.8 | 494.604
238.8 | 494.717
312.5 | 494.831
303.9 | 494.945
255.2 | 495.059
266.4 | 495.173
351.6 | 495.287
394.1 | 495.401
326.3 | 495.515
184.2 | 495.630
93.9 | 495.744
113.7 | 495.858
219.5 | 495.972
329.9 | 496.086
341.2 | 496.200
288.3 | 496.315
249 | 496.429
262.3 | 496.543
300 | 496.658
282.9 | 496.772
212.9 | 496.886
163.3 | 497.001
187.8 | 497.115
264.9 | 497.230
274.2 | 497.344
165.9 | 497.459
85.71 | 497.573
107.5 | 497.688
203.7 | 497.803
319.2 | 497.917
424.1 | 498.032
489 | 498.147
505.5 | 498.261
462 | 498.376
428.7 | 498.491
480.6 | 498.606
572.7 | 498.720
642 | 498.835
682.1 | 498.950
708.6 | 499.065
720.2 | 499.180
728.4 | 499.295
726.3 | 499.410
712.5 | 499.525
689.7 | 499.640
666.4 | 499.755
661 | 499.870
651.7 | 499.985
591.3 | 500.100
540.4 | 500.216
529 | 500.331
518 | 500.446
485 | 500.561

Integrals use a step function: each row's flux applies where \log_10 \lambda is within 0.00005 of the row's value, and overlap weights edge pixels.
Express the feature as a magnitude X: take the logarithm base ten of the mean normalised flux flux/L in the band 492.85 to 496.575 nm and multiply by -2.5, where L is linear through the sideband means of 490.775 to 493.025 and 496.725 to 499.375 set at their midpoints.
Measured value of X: 0.48 mag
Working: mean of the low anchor 294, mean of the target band 221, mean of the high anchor 400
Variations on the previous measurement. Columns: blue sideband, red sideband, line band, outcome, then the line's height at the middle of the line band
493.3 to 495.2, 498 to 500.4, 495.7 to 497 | 0.40 mag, 350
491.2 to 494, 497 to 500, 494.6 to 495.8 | 0.34 mag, 364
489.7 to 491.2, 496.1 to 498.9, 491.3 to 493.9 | -0.13 mag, 257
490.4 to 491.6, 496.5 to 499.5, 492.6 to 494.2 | 0.08 mag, 267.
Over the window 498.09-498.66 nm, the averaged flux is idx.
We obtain 473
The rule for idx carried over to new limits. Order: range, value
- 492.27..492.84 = 316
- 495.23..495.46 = 373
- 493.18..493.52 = 273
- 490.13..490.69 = 152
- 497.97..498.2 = 452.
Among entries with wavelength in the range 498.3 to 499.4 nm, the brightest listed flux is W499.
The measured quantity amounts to 728.4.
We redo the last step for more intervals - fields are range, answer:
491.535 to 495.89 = 394.1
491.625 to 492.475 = 393.6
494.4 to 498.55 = 505.5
